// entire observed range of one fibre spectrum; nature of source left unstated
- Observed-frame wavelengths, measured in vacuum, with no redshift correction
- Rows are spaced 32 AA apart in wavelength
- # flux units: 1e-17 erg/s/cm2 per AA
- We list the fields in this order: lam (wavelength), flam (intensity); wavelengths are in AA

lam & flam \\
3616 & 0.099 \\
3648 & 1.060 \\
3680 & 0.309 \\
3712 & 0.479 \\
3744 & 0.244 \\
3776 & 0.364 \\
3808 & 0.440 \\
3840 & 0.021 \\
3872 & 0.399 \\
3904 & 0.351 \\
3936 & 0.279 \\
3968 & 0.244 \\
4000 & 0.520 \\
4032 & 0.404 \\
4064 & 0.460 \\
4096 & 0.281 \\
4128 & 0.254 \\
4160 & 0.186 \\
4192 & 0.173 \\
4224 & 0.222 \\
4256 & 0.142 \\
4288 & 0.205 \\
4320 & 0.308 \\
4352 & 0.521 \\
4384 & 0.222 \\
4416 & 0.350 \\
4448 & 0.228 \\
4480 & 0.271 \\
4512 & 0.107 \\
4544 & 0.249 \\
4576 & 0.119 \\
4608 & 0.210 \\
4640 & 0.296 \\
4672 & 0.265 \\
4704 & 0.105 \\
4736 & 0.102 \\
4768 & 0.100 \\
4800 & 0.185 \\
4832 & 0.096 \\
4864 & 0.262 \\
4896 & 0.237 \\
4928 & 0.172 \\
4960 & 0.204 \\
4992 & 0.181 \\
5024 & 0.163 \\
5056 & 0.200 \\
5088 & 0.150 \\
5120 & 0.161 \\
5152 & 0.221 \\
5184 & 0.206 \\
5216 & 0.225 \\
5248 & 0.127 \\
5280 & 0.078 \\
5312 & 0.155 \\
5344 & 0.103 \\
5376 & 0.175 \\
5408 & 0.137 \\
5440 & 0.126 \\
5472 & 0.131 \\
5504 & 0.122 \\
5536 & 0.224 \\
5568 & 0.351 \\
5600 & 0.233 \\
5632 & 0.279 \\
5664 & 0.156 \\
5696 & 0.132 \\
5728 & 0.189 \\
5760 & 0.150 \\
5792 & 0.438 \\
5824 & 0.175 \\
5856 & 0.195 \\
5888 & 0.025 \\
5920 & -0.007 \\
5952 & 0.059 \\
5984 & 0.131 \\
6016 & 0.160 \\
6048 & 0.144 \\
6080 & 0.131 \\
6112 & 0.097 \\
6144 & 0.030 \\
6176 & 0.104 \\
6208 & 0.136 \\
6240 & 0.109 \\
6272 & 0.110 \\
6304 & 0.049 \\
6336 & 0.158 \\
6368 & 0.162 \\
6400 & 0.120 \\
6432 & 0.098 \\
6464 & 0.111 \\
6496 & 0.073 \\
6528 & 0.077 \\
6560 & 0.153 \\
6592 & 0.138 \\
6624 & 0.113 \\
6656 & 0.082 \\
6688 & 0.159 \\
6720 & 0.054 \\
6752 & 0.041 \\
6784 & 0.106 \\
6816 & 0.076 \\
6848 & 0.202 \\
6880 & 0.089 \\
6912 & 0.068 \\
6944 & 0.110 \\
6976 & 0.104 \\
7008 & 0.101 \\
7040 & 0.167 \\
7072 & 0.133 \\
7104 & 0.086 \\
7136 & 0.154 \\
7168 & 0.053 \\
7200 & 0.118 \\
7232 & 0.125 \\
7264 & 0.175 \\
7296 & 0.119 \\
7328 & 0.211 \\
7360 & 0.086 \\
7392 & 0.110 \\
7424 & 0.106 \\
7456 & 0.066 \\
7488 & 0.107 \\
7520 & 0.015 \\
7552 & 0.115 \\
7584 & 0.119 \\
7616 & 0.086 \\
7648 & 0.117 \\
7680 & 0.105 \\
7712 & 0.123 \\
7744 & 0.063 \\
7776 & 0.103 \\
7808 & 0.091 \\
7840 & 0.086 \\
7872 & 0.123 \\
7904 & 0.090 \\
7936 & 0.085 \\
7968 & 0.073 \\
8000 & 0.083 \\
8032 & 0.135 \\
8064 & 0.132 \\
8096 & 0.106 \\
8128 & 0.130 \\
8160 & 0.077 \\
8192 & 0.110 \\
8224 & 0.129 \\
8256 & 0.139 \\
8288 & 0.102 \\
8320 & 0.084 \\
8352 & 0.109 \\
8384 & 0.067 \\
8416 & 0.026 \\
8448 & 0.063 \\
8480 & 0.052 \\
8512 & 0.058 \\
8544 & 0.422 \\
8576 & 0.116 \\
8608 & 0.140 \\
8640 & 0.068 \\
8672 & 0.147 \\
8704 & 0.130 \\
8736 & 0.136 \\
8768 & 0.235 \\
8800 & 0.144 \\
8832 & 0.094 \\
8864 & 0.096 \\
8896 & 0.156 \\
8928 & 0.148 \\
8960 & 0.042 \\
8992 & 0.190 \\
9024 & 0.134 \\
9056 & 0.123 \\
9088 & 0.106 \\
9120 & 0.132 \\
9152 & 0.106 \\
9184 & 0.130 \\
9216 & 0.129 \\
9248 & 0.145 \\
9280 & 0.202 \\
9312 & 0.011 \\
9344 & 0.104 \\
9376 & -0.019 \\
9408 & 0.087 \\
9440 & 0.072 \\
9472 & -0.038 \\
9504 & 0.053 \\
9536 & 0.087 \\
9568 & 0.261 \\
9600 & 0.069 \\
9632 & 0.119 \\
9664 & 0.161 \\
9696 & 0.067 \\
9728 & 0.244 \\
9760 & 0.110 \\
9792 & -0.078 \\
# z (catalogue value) 1.291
